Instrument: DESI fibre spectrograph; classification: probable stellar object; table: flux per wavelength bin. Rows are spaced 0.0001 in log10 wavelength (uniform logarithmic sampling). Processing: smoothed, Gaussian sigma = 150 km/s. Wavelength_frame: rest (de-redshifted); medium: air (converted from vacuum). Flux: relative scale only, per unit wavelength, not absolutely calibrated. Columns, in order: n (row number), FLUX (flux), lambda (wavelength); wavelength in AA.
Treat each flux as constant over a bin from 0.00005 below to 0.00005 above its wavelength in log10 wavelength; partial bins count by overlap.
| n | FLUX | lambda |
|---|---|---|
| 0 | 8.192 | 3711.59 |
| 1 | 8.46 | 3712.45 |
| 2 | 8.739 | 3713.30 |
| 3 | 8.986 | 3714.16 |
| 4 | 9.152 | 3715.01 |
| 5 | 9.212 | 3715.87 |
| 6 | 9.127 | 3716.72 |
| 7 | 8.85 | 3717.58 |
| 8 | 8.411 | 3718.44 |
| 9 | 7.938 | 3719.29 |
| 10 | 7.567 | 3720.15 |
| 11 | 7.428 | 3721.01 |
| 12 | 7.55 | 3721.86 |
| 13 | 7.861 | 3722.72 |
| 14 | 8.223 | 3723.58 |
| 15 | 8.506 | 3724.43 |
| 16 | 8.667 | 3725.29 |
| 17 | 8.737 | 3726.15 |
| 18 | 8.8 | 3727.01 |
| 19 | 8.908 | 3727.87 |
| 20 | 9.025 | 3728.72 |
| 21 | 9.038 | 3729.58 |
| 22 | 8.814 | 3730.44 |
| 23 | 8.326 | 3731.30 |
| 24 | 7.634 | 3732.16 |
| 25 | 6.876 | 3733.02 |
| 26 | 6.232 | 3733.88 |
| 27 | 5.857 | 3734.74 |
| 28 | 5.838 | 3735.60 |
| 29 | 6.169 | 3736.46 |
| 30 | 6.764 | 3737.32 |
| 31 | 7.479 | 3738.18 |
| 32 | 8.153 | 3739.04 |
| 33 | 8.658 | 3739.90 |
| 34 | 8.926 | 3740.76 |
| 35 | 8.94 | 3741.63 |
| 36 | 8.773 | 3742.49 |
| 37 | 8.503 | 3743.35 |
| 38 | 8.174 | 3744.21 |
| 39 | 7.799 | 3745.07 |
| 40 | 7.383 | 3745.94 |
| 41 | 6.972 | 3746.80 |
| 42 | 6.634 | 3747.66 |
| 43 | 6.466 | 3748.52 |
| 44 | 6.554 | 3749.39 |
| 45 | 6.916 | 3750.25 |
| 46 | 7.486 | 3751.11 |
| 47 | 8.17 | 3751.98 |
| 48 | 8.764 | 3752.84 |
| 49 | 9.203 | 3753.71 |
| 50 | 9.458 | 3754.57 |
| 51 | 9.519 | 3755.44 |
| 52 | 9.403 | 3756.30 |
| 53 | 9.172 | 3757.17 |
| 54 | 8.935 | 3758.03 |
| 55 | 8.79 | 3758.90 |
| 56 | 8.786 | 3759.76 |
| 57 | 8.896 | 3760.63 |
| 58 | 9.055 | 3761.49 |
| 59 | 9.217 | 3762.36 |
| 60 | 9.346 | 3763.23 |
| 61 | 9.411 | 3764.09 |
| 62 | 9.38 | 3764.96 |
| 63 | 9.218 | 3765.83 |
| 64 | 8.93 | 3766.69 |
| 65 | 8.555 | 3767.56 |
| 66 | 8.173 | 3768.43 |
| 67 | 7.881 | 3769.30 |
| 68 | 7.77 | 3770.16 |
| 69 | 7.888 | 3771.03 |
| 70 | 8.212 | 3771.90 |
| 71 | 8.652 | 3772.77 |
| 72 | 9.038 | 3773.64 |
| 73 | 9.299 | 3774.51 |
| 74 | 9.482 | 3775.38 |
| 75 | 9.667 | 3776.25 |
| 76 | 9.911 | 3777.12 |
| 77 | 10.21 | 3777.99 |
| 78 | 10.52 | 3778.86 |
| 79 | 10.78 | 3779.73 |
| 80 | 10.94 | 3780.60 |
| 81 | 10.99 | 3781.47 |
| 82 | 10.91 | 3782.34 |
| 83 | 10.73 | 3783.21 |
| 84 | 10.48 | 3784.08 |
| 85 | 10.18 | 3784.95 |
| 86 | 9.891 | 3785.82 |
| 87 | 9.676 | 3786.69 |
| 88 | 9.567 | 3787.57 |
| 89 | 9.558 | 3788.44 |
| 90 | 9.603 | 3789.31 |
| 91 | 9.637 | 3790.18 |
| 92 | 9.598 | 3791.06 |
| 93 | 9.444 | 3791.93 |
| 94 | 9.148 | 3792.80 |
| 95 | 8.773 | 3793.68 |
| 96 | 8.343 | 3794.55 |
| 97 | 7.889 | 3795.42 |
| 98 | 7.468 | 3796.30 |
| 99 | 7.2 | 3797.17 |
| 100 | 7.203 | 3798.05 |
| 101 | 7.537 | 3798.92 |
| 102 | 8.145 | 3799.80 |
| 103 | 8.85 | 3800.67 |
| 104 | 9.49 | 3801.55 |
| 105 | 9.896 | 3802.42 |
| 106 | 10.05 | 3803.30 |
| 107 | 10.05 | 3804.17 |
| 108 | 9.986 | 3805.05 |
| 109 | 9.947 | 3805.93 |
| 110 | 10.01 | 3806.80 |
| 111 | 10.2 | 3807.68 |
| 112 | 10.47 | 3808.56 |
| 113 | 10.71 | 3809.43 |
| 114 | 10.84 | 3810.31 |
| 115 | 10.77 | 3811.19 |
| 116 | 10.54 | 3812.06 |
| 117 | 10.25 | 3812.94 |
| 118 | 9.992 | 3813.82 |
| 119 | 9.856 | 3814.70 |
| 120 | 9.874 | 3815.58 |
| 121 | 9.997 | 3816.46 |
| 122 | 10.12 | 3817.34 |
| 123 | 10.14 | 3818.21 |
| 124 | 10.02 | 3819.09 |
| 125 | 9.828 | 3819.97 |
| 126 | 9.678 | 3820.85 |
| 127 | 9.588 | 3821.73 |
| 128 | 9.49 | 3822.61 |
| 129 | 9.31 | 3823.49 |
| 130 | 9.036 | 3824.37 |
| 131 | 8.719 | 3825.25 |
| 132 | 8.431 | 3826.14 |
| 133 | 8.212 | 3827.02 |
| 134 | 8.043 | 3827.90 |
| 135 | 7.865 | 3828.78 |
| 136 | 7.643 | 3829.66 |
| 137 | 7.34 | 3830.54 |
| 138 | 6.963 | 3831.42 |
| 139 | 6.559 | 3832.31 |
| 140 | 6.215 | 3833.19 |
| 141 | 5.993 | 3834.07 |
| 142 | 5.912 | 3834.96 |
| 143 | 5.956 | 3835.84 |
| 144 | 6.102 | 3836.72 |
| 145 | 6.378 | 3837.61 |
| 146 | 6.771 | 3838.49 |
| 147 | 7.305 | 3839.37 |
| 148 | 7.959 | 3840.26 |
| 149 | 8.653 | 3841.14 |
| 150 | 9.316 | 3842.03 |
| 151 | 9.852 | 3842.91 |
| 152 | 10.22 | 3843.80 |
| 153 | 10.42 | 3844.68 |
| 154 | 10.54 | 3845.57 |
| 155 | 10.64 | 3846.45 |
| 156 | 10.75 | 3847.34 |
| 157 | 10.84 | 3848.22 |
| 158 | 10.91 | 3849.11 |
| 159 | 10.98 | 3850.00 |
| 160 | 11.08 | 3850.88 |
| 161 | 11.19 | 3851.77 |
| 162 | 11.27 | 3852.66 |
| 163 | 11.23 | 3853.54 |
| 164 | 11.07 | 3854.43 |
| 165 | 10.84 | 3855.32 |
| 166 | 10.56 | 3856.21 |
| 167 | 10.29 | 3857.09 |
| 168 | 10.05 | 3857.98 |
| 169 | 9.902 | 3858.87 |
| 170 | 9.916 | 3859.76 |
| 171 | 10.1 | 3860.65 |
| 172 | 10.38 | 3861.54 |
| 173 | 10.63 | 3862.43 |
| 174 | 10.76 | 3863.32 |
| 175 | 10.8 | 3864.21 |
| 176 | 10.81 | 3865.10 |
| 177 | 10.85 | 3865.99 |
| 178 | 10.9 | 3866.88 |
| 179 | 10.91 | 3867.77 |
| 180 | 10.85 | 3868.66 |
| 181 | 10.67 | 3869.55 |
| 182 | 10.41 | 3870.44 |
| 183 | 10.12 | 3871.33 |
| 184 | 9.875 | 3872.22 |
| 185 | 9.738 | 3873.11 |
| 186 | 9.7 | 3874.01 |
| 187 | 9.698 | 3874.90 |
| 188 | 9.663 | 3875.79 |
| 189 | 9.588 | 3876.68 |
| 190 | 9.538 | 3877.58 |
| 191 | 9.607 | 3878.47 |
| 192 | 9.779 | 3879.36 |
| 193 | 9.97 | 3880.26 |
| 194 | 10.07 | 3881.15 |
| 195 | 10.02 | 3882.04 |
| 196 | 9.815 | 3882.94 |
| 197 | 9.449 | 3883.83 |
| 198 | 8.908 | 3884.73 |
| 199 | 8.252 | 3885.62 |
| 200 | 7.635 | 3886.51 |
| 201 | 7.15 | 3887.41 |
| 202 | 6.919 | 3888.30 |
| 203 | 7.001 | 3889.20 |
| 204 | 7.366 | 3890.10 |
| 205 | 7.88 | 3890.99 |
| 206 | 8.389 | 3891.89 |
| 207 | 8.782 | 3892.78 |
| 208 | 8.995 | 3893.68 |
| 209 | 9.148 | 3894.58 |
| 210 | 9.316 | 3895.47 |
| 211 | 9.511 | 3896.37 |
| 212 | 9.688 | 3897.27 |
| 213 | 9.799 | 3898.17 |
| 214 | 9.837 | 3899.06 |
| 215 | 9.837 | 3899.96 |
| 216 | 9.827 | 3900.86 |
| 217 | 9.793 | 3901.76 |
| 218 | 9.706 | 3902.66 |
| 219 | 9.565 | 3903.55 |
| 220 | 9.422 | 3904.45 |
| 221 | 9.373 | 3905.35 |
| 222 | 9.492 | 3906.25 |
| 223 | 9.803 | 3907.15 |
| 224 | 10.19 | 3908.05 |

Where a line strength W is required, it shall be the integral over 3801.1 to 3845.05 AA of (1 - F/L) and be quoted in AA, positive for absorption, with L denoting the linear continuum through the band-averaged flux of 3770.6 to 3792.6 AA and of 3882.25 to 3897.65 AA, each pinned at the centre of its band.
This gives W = 1.8 AA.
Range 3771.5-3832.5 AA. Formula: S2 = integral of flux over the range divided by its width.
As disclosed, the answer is 9.4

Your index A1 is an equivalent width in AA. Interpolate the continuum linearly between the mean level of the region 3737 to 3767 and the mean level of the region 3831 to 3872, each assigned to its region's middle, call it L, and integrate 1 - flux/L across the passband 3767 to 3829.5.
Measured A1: -3.2 AA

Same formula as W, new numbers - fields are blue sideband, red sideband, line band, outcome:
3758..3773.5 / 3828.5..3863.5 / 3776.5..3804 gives -1.8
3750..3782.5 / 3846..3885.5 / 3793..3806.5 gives 1.1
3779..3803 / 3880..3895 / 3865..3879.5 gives -2.5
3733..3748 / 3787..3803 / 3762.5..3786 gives -3.5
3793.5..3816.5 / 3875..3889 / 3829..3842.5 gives 3.3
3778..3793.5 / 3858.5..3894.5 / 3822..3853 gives 3.5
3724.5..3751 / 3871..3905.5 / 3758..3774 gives -1.4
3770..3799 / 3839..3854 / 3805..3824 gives -0.6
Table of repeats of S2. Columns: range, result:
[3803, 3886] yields 9.59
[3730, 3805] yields 8.7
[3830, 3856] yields 8.95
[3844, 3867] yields 10.7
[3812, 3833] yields 9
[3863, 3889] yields 9.71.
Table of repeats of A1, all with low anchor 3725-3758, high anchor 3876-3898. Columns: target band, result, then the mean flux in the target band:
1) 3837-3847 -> -0.3 AA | 8.88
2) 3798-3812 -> -2.3 AA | 9.73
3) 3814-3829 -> -1.5 AA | 9.34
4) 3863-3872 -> -2.0 AA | 10.7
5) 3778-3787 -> -2.5 AA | 10.5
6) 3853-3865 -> -2.5 AA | 10.5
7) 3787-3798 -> -0.7 AA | 8.8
